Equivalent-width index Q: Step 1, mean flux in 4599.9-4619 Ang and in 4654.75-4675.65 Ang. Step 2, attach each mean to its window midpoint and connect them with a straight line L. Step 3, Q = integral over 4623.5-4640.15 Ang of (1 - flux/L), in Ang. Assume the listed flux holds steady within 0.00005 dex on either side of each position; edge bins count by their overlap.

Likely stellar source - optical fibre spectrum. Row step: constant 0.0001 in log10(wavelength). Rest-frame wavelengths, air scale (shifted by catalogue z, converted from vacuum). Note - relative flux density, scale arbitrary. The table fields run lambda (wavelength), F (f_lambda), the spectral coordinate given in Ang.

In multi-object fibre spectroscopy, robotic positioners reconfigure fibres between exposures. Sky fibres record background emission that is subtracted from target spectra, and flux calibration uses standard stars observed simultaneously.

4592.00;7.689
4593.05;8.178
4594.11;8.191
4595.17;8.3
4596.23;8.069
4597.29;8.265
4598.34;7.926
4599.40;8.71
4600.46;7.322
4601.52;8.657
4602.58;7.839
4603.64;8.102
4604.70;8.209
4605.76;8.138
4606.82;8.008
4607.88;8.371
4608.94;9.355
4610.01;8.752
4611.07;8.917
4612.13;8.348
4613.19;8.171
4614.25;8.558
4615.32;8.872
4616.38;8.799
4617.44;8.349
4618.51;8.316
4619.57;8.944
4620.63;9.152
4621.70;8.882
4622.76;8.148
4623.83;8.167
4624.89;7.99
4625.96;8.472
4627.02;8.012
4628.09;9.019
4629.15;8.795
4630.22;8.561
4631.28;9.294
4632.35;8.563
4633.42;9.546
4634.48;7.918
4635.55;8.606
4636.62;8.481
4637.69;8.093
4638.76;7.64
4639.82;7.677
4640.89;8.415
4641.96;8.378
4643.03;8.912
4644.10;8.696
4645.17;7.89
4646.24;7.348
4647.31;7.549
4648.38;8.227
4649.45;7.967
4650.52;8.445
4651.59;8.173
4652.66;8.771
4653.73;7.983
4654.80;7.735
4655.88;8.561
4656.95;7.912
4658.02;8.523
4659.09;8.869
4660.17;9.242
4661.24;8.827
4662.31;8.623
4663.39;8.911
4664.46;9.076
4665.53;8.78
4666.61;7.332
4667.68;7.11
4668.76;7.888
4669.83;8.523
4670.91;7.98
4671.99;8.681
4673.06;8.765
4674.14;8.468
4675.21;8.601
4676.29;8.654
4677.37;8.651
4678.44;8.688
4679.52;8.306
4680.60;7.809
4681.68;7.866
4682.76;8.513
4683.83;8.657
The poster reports -0.1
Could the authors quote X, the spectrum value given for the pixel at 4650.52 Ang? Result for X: 8.445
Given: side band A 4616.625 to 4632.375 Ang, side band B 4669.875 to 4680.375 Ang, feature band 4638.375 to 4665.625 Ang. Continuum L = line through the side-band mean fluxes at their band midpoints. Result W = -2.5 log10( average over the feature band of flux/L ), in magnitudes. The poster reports 0.02 mag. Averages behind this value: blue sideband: 8.58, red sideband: 8.51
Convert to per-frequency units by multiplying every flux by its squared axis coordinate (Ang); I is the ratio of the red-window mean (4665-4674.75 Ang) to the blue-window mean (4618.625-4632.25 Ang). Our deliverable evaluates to 1.0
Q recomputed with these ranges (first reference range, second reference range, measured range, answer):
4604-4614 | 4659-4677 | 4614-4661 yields 0.3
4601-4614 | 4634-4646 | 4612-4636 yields -0.8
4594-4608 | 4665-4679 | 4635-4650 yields 0.2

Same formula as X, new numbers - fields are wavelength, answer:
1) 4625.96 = 8.472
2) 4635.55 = 8.606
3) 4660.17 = 9.242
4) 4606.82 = 8.008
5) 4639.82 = 7.677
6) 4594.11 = 8.191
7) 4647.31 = 7.549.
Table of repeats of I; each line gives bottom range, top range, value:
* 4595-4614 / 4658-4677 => 1.05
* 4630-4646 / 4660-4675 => 1.01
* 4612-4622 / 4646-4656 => 0.95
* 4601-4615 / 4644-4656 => 0.98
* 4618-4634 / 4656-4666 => 1.03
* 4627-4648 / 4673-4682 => 1.02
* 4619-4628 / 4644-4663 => 0.99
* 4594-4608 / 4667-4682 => 1.05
